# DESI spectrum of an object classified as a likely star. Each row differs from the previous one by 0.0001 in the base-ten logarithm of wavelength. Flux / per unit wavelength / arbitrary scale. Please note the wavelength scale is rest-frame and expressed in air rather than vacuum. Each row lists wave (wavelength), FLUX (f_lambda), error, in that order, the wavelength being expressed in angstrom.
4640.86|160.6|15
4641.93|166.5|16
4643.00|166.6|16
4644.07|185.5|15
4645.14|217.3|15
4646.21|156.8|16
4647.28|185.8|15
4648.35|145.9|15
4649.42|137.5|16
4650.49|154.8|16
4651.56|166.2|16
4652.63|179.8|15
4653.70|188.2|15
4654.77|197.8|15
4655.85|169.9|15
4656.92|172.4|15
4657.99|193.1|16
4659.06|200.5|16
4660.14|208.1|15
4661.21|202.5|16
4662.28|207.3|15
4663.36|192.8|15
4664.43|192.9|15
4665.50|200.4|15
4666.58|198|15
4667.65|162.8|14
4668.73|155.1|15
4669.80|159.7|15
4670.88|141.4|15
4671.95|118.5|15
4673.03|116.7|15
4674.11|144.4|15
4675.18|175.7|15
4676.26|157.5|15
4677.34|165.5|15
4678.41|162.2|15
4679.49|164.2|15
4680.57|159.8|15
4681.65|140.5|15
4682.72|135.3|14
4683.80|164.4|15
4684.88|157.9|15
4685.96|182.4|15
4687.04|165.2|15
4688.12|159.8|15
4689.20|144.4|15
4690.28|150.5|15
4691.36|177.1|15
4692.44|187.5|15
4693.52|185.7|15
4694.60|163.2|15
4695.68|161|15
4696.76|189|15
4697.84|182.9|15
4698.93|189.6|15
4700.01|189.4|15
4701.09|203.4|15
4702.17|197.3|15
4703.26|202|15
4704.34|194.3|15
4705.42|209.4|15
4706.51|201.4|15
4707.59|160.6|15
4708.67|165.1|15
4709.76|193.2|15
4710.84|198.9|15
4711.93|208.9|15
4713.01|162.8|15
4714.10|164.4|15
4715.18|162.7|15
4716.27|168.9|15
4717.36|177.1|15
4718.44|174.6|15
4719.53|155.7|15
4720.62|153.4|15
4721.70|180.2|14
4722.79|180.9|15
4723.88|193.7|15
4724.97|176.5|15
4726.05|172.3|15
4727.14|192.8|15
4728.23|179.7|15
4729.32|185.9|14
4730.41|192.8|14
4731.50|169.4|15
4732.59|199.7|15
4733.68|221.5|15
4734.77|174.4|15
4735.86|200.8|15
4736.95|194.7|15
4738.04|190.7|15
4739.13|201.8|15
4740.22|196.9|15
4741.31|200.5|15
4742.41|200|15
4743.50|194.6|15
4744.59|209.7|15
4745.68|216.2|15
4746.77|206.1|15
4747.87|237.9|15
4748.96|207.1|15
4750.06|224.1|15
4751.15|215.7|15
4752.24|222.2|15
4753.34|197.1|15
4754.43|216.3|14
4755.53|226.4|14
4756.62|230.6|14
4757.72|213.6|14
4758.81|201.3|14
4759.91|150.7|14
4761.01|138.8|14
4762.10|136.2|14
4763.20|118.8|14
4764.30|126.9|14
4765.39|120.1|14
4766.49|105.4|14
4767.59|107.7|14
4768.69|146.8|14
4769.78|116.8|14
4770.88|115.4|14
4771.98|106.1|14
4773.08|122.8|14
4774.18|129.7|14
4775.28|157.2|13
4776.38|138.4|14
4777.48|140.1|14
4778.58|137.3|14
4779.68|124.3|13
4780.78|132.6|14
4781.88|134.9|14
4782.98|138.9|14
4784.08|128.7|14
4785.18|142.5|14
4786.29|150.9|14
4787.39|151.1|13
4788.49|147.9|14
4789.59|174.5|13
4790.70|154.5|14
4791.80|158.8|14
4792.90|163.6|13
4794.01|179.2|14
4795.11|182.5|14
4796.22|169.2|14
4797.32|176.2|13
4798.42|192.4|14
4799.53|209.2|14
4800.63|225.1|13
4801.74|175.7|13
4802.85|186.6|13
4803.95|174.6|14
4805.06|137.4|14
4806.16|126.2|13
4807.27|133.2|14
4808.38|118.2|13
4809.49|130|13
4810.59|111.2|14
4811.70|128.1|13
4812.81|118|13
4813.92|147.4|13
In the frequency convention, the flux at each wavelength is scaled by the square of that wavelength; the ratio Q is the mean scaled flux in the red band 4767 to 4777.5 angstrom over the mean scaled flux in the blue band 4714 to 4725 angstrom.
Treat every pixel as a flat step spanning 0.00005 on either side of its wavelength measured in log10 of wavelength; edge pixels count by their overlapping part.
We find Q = 0.8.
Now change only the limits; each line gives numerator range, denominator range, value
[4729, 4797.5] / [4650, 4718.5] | 1.00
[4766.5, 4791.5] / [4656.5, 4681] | 0.83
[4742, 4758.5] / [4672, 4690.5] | 1.43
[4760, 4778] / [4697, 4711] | 0.68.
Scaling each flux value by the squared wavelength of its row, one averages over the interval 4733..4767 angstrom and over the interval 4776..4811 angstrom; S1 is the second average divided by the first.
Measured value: 0.83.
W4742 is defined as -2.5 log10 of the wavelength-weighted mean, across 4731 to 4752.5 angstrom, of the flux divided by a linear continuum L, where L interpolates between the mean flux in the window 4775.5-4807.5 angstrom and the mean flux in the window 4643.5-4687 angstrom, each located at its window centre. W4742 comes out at -0.24 mag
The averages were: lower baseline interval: 170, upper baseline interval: 158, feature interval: 204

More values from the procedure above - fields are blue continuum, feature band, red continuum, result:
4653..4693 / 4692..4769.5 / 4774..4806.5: -0.123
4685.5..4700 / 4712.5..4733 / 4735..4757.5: 0.102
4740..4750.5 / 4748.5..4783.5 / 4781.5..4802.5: 0.223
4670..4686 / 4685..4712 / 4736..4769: -0.130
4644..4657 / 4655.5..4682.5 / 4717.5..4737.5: 0.034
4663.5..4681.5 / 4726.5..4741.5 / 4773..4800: -0.221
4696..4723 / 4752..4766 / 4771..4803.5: -0.062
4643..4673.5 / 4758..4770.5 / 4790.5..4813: 0.212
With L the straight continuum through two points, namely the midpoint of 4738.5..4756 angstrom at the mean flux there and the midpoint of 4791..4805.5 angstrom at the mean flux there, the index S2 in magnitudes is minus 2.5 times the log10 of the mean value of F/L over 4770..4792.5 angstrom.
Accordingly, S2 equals 0.33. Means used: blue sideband 211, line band 139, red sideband 179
